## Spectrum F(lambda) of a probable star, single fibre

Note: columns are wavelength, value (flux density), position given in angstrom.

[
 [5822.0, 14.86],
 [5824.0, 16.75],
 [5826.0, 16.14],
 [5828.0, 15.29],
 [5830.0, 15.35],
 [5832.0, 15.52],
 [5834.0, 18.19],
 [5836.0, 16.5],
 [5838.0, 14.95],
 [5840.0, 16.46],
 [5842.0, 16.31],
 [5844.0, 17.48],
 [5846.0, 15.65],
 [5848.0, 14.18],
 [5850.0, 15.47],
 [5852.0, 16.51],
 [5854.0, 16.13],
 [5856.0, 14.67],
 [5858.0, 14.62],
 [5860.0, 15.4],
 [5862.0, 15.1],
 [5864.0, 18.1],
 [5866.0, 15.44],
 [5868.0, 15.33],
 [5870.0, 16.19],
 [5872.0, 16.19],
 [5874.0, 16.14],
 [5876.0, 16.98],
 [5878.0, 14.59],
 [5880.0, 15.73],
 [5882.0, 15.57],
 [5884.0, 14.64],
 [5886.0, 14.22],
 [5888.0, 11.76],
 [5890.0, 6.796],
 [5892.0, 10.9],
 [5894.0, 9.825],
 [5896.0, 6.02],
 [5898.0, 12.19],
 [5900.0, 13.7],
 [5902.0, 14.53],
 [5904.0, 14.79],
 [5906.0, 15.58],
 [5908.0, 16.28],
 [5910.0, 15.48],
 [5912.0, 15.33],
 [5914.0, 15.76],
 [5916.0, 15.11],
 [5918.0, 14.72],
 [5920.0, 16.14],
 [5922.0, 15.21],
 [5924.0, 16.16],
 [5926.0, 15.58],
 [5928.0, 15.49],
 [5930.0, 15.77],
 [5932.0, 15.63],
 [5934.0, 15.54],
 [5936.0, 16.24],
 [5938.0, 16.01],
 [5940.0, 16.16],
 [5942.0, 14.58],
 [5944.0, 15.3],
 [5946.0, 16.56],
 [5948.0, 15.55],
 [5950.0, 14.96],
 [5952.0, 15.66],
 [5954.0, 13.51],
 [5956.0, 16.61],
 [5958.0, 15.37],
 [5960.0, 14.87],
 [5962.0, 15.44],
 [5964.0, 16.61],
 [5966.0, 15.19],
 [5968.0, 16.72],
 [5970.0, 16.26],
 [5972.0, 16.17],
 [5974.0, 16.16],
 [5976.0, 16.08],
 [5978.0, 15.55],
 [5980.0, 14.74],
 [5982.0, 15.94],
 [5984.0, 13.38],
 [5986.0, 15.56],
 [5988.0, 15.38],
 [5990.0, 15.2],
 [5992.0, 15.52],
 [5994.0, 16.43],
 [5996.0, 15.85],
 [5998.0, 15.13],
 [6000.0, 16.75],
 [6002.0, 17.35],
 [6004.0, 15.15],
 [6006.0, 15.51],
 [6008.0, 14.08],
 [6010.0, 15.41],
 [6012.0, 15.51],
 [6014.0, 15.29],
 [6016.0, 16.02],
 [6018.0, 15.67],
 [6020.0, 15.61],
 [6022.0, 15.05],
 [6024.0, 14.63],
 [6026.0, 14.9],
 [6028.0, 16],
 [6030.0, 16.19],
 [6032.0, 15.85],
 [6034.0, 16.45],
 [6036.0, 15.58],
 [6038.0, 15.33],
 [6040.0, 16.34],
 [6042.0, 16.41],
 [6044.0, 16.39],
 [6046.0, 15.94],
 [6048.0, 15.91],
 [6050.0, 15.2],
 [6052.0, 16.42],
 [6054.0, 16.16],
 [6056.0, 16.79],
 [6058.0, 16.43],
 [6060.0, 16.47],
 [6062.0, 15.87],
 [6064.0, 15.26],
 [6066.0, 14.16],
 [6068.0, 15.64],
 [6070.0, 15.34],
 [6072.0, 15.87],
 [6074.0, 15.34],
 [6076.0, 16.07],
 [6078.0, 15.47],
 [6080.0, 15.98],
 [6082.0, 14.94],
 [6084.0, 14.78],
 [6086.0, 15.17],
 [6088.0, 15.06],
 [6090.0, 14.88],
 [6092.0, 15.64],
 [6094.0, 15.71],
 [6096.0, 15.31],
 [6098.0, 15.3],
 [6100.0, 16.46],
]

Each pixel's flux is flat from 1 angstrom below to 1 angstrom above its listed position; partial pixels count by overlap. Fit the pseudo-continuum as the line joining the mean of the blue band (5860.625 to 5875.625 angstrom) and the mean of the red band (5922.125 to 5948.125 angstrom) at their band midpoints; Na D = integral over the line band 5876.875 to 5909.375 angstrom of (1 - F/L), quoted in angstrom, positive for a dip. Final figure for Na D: 6.0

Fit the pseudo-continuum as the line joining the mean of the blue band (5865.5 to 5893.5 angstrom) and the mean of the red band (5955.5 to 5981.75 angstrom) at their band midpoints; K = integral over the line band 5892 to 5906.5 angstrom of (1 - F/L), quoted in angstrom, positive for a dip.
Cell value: 2.41 angstrom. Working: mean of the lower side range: 14.2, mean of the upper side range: 15.8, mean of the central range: 12.2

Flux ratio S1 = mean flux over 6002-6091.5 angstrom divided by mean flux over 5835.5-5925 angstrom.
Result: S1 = 1.06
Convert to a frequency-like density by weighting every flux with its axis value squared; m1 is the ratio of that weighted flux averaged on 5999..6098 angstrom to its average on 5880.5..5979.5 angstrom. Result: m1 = 1.10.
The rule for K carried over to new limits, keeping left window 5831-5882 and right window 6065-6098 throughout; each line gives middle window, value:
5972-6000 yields 0.1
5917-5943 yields 0.1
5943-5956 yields 0.3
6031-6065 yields -1.4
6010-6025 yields 0.1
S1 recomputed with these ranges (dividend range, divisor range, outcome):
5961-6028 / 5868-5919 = 1.11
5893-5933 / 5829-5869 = 0.91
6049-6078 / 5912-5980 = 1.01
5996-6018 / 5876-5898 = 1.28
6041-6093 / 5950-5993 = 1.01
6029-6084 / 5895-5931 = 1.08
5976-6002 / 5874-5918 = 1.14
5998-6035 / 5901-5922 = 1.02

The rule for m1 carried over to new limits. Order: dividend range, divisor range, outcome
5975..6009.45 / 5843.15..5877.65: 1.02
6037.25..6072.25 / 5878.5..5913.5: 1.27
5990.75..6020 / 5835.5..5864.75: 1.05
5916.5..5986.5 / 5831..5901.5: 1.09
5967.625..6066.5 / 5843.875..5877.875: 1.05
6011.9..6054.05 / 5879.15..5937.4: 1.16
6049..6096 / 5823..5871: 1.06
